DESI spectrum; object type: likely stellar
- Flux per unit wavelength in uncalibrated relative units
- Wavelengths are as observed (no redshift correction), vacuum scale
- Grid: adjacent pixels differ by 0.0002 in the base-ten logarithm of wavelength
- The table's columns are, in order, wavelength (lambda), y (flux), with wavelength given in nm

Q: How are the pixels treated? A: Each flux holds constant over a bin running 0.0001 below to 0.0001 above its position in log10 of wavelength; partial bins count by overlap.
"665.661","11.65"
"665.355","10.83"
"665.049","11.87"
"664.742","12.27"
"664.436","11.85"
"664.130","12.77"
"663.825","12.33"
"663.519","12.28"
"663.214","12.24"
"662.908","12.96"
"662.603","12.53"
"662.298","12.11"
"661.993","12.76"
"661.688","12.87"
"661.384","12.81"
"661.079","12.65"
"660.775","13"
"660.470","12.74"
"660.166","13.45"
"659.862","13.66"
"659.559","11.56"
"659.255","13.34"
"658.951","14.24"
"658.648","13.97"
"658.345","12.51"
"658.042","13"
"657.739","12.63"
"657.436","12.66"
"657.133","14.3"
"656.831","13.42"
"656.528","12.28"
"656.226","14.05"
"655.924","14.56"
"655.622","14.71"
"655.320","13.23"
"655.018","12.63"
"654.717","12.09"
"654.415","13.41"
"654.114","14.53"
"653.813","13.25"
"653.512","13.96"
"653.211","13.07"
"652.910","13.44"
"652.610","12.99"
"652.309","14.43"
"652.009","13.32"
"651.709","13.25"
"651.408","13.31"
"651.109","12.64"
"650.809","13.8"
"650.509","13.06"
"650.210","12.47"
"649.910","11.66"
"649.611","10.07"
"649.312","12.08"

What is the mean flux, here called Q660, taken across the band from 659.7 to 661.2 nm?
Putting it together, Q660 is 13.1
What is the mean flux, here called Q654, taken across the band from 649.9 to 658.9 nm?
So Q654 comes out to 13.3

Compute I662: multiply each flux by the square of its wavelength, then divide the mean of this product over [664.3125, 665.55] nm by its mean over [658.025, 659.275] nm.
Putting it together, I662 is 0.89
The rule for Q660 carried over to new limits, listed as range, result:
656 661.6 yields 13.1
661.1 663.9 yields 12.6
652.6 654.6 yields 13.5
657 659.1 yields 13.3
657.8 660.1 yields 13.2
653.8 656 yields 13.5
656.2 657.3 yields 13.4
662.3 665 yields 12.4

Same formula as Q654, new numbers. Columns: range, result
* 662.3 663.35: 12.5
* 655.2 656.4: 14.1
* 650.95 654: 13.4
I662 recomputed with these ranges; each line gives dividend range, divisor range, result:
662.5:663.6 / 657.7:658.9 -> 0.96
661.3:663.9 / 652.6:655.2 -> 0.97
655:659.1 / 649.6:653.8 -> 1.05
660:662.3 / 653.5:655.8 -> 0.97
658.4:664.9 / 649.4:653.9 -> 1.02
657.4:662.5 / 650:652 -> 1.02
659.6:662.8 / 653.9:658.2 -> 0.97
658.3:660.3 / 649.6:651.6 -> 1.08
